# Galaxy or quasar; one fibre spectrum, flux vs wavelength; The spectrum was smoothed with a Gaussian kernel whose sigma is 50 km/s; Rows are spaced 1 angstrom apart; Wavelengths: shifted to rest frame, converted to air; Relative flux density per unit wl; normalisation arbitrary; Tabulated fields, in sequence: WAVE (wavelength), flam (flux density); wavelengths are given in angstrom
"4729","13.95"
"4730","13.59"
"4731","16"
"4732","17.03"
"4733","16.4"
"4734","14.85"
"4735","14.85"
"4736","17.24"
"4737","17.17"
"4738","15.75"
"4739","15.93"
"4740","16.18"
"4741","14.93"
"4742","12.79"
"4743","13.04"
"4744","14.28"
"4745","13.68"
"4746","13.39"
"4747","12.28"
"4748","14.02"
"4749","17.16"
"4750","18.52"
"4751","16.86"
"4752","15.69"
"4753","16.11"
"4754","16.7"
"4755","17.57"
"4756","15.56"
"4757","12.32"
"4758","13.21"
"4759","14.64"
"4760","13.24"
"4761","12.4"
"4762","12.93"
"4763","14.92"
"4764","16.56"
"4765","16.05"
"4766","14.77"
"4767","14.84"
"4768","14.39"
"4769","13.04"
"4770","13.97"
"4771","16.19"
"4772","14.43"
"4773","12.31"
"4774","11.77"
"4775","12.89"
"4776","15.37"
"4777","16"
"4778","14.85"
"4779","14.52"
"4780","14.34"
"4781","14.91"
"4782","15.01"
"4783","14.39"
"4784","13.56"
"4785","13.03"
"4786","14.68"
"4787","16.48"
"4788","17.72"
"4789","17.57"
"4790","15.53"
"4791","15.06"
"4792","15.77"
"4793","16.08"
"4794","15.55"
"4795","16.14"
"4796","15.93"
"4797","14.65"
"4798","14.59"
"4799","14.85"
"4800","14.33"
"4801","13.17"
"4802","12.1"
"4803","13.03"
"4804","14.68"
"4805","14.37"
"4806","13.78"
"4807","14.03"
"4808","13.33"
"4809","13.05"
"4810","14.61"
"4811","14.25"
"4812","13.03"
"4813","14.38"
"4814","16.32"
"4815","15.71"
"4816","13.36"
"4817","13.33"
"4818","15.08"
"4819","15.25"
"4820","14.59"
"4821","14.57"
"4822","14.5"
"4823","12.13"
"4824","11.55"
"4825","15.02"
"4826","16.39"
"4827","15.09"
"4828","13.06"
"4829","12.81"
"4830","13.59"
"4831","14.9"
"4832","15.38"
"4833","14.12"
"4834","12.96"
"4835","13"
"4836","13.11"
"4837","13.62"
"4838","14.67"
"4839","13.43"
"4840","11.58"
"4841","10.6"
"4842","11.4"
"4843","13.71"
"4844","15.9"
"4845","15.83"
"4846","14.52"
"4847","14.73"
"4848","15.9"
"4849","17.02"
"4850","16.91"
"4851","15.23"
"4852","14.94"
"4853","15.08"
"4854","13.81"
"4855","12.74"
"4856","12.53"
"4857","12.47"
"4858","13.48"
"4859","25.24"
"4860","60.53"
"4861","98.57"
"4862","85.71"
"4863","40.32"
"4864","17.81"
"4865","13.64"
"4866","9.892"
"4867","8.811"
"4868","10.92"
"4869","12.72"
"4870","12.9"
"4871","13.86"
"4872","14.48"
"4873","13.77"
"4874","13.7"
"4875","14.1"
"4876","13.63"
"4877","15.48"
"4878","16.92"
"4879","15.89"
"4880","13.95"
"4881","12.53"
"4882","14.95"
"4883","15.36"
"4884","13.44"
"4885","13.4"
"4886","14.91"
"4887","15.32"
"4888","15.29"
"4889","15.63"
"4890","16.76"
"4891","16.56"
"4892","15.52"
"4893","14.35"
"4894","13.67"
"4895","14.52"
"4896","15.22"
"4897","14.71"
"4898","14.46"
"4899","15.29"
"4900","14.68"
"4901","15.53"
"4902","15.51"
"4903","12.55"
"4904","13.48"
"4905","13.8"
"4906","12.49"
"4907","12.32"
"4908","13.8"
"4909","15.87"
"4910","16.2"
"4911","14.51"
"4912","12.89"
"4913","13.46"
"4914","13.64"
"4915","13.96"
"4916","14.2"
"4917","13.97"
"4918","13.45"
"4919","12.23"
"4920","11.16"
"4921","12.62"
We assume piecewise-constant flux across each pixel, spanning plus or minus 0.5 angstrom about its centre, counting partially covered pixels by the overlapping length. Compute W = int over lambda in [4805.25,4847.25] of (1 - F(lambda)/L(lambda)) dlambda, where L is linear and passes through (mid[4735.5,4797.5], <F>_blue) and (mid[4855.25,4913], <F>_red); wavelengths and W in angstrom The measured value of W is 6.8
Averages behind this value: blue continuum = 14.9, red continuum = 18.3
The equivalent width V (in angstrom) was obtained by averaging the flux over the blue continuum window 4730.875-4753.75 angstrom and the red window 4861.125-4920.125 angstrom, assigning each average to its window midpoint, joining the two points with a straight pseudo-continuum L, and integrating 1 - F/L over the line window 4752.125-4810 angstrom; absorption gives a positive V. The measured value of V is 3.8 angstrom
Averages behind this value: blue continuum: 15.4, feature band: 14.6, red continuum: 16.3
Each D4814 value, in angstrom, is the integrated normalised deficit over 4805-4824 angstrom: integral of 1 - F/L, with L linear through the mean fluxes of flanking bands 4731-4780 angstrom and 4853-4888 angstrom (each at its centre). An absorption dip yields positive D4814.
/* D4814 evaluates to 4.0 angstrom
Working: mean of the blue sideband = 14.9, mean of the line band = 14.1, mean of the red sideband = 20.7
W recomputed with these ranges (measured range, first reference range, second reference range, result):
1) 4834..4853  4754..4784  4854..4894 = 4.34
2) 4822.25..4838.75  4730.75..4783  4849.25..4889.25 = 3.99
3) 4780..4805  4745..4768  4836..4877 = 2.55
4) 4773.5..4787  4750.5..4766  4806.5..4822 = 0.35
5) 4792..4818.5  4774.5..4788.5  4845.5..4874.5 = 4.05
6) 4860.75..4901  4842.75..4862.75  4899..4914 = 3.36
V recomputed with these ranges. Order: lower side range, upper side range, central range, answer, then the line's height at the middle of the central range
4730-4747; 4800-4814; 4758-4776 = 0.6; 14.5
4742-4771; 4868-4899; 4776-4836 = 0.6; 14.6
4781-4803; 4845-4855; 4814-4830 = 1.0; 15.1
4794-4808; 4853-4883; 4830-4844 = 3.7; 18.3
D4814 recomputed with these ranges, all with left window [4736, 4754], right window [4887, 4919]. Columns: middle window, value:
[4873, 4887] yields 0.1 angstrom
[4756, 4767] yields 0.7 angstrom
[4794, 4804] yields 0.4 angstrom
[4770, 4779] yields 0.5 angstrom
